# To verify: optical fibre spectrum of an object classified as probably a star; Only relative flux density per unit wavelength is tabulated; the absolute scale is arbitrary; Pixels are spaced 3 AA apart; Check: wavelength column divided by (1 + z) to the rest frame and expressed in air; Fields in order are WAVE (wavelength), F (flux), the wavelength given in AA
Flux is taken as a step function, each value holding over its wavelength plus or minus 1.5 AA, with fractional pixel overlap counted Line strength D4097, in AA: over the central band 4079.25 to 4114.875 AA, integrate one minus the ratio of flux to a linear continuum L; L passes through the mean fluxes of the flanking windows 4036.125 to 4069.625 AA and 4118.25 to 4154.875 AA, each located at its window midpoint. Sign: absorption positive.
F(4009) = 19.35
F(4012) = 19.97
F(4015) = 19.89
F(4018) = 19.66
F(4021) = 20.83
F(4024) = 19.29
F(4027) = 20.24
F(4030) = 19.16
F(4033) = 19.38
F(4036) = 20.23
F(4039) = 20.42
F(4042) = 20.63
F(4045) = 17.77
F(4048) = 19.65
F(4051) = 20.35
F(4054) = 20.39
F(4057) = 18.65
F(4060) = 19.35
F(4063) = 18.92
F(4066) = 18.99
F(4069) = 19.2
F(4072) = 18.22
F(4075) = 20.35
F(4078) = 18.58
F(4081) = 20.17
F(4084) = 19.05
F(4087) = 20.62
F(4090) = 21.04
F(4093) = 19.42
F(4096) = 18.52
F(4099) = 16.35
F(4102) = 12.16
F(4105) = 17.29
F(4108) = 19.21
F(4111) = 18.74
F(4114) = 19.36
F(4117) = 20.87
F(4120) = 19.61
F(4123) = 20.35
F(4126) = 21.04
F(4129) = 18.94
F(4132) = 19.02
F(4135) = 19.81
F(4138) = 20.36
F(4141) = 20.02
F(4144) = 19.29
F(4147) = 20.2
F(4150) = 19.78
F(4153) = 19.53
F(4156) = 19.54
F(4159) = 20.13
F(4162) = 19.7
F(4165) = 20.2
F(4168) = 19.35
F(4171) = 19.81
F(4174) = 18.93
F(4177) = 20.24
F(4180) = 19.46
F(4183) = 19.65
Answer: 2.2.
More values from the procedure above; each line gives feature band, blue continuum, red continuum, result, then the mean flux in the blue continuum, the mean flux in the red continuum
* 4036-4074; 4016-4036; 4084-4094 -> 1.1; 19.8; 20.2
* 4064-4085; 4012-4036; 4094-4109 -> -1.7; 19.8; 16.7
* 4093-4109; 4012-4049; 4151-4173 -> 2.3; 19.8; 19.7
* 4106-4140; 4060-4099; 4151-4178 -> -0.4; 19.3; 19.7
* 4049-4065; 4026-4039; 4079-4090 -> 0.3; 19.8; 20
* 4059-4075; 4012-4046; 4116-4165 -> 0.6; 19.8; 19.9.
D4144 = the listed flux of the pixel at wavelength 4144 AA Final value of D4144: 19.29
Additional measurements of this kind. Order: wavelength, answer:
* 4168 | 19.35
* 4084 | 19.05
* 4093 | 19.42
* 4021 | 20.83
